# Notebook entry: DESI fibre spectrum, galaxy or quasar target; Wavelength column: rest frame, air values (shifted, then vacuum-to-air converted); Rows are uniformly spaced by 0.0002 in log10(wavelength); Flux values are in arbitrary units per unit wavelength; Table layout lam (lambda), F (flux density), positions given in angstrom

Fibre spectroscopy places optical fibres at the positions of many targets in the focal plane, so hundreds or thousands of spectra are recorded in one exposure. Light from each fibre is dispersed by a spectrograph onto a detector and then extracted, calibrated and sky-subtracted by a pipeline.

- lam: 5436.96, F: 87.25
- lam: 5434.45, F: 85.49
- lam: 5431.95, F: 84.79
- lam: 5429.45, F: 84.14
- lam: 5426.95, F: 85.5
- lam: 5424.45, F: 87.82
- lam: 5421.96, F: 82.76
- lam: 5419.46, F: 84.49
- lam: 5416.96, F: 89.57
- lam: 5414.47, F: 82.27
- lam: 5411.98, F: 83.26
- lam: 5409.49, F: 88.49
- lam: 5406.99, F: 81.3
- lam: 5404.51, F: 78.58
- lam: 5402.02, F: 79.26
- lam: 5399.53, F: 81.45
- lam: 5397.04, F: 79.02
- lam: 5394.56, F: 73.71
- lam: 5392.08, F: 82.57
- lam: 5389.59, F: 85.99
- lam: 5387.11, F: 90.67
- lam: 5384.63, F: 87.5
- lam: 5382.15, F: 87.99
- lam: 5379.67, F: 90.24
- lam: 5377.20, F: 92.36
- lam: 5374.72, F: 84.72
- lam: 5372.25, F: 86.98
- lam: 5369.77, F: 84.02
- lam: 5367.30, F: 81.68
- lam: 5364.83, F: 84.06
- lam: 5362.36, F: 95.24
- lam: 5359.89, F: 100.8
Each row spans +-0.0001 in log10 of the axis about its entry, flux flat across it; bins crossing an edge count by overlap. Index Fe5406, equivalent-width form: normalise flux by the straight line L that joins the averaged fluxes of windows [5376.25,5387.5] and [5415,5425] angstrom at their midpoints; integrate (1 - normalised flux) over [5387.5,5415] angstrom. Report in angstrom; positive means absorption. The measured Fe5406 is 1.9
